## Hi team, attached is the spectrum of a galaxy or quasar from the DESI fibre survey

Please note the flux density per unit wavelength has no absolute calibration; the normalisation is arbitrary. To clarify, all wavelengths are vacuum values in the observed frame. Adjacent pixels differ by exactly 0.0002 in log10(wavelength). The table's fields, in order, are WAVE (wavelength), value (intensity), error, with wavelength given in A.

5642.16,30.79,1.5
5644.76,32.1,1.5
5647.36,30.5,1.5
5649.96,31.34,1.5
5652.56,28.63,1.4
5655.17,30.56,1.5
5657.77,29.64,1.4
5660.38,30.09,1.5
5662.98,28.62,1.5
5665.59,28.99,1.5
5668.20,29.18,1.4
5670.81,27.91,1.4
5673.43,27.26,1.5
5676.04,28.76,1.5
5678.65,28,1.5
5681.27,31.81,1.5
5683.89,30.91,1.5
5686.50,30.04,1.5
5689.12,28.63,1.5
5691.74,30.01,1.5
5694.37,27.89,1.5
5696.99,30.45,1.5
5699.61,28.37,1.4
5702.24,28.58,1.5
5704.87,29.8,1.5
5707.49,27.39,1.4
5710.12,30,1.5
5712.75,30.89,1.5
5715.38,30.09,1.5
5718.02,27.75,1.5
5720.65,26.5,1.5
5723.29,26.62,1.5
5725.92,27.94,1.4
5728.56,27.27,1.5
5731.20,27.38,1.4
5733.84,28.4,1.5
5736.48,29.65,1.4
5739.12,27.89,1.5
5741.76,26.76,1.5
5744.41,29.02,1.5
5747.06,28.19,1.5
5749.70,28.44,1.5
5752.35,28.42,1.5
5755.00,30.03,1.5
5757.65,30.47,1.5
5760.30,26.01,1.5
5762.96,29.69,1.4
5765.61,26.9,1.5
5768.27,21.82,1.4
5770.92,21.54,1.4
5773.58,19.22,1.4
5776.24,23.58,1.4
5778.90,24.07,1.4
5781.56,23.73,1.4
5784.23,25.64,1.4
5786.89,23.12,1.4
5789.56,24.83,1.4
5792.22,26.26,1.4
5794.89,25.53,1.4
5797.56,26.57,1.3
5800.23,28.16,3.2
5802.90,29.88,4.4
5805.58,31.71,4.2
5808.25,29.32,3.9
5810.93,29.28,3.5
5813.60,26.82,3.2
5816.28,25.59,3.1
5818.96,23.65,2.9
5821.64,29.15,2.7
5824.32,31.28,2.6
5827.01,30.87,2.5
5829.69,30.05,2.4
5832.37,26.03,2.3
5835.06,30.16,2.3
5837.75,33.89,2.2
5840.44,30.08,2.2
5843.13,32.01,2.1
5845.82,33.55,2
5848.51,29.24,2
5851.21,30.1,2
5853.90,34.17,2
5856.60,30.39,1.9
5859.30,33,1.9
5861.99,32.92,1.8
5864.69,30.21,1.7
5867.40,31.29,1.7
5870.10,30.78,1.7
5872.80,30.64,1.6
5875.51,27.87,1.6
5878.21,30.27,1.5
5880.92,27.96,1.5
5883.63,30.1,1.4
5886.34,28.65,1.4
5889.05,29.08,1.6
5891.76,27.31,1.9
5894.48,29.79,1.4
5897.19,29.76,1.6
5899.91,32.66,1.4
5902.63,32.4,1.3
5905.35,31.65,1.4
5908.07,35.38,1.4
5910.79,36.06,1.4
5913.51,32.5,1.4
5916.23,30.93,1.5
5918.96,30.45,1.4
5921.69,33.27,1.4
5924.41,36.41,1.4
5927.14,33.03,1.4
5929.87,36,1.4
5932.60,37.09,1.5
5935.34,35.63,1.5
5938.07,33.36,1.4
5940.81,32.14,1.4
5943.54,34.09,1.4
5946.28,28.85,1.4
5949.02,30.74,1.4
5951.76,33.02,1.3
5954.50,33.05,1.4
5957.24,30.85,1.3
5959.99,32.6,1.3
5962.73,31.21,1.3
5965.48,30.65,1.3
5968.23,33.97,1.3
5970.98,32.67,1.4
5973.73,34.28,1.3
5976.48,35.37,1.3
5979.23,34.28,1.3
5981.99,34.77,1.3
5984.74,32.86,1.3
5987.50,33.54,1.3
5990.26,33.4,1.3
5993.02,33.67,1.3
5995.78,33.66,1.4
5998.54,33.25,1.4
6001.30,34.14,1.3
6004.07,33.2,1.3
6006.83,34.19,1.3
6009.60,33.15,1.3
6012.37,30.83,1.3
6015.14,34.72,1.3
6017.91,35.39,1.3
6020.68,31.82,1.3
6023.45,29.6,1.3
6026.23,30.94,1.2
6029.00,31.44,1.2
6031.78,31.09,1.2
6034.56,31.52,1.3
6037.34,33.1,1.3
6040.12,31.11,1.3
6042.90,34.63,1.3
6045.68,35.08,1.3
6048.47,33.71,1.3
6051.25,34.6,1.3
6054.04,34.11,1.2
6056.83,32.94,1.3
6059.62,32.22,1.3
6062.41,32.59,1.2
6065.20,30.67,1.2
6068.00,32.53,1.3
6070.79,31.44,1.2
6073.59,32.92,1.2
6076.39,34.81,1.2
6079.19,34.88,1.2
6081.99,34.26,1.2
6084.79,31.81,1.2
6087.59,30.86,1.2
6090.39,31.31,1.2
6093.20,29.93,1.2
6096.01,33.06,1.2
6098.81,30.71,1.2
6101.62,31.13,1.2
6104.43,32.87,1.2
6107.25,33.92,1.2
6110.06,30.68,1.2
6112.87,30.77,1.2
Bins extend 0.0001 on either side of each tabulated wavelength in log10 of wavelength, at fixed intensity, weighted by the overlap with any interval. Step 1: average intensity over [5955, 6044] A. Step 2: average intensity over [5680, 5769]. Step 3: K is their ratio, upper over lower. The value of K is 1.15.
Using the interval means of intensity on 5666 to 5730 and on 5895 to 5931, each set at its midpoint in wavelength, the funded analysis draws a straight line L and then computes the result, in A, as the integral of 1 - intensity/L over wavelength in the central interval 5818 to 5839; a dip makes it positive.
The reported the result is 1.3 A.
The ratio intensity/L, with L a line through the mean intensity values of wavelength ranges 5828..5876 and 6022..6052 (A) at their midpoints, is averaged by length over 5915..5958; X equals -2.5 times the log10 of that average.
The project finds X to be -0.05 mag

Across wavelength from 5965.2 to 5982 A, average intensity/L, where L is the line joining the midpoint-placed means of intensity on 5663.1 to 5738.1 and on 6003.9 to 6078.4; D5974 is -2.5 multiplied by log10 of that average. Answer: -0.06 mag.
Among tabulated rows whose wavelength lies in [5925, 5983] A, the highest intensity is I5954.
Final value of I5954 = 37.09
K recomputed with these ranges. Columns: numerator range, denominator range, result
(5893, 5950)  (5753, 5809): 1.26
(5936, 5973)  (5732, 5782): 1.21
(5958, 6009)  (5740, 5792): 1.29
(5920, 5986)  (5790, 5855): 1.14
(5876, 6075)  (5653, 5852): 1.16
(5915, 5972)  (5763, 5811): 1.28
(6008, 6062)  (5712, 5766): 1.16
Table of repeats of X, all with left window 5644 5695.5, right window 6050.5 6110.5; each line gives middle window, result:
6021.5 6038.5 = 0.03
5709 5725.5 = 0.05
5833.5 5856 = -0.03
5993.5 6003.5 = -0.06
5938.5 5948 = -0.01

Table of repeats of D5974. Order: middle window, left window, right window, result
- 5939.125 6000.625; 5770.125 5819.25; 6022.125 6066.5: -0.08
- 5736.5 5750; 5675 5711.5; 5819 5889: 0.06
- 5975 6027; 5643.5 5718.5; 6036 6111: -0.04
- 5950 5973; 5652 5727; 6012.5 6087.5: -0.01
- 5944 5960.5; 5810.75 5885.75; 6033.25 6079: 0.00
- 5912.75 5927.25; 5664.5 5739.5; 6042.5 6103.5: -0.06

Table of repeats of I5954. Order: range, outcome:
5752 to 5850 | 33.89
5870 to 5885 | 30.78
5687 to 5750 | 30.89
